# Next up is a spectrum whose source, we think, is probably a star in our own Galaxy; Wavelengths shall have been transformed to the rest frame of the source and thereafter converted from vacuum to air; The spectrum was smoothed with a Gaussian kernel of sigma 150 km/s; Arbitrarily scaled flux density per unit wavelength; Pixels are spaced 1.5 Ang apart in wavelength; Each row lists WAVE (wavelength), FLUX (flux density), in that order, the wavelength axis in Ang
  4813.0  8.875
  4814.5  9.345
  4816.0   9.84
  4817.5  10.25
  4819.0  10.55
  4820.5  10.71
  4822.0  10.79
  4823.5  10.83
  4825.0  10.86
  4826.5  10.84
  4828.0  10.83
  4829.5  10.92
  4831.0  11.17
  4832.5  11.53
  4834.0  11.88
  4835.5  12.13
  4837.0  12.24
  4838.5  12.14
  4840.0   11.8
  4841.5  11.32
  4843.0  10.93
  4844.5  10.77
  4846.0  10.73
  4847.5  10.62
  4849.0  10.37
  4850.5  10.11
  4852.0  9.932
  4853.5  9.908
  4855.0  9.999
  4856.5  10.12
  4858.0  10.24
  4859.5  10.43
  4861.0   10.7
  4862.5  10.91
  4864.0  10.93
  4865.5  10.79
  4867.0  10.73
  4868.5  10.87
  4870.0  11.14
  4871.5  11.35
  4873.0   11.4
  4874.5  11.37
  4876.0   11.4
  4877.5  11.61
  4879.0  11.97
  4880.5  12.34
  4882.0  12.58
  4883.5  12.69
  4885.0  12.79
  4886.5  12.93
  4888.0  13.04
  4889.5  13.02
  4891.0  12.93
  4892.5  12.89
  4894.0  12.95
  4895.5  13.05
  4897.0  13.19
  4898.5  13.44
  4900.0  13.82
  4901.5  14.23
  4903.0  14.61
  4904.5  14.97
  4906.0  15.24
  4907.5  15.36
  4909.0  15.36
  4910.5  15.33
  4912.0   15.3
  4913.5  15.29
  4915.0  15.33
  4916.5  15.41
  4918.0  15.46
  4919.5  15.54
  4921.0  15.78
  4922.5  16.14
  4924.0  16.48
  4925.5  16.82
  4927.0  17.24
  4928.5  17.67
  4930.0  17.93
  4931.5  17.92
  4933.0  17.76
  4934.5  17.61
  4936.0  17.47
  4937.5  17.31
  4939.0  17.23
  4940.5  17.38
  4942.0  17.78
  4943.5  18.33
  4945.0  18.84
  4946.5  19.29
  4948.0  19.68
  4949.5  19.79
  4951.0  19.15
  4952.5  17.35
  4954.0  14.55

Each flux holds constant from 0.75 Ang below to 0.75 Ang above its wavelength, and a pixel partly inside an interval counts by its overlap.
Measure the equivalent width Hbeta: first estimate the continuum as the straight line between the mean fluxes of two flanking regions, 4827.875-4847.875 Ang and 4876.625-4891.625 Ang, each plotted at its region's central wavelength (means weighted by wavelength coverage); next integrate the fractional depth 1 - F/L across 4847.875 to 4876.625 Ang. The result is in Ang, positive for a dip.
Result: 3.2 Ang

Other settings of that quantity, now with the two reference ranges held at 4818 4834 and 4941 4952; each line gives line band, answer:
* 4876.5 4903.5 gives 3.9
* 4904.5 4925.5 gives 1.6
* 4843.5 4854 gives 1.7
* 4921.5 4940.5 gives 0.6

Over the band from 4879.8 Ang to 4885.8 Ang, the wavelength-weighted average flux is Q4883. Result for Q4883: 12.6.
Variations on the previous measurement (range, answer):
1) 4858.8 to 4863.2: 10.7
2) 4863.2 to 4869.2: 10.8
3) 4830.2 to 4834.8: 11.5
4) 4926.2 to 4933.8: 17.7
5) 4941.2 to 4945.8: 18.3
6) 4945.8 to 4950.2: 19.6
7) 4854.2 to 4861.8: 10.3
